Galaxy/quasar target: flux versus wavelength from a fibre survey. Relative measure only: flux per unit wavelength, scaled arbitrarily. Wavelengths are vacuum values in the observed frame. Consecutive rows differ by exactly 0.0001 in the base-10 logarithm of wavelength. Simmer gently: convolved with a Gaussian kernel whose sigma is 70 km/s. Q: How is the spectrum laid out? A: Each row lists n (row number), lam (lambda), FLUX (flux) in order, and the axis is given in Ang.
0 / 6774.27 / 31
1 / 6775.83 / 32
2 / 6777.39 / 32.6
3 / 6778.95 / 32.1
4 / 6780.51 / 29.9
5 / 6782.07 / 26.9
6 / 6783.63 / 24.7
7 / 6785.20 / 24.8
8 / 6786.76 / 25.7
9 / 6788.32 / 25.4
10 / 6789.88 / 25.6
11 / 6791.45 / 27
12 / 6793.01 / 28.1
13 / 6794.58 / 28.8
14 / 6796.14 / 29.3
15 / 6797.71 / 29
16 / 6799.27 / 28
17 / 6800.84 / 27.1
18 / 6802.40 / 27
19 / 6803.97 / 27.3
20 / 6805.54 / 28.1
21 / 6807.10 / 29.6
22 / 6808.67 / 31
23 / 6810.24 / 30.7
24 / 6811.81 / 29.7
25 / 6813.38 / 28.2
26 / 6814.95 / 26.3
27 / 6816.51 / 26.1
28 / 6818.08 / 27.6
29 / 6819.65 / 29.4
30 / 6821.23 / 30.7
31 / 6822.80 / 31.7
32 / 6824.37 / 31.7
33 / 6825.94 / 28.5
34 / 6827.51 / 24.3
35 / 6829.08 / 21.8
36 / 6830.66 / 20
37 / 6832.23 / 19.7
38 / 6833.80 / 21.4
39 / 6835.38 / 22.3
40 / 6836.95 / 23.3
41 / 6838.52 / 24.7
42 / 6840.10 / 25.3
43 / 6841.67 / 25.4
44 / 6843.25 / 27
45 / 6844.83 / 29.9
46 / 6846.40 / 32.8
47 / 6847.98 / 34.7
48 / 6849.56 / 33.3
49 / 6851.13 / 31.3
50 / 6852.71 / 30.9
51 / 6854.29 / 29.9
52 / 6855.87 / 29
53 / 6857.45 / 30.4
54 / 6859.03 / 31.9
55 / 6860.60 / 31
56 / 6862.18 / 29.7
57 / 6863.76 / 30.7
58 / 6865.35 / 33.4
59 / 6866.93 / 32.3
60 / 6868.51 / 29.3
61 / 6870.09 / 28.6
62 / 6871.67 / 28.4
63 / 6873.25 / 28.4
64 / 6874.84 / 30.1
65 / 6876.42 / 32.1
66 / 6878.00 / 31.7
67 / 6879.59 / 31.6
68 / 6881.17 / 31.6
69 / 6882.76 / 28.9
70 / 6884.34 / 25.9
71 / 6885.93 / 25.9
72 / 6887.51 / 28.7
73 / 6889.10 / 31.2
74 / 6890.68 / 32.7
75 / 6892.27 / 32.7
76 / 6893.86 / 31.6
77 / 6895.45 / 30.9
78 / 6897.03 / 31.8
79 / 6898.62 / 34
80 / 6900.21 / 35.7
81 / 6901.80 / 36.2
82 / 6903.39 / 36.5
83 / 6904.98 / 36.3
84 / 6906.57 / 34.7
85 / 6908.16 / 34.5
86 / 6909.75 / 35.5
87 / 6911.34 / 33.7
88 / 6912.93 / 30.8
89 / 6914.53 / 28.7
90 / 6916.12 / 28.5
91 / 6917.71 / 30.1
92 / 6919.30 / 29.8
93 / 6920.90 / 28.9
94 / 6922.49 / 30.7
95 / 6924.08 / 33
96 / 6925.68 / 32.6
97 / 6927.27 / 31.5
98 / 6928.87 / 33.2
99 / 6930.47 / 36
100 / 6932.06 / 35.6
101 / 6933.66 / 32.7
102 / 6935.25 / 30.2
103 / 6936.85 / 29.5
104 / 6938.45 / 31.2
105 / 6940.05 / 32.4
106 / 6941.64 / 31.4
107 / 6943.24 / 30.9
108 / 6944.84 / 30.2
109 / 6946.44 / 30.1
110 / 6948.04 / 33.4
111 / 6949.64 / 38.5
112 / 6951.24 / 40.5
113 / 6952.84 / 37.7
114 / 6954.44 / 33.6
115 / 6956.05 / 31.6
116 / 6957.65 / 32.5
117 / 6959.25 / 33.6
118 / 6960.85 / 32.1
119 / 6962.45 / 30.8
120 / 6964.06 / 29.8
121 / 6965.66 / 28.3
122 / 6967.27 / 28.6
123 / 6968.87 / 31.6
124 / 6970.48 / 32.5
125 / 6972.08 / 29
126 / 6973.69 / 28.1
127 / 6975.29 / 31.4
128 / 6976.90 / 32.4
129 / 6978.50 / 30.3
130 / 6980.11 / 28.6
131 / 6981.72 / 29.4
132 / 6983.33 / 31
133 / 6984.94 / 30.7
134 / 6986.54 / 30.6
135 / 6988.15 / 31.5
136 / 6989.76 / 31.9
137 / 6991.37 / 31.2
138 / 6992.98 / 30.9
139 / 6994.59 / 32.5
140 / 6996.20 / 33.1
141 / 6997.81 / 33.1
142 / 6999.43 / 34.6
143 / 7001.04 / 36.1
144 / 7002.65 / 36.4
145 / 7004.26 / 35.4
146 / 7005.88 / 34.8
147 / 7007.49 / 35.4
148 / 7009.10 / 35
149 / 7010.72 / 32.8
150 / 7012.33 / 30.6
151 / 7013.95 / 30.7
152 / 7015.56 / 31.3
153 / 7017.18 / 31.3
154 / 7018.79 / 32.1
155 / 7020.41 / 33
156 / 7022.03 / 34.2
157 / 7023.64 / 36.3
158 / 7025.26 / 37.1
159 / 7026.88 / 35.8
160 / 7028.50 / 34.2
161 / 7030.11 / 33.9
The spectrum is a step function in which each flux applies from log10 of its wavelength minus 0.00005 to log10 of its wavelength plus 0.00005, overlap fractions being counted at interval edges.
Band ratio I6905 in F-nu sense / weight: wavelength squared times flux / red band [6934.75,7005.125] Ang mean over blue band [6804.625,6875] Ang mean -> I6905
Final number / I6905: 1.2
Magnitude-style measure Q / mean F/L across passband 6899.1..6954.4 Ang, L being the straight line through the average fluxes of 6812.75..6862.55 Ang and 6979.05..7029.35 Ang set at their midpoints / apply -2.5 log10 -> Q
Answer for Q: -0.084 mag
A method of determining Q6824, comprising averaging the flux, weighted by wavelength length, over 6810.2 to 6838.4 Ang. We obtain 26.1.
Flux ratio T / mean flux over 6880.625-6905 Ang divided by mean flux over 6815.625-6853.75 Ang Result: 1.17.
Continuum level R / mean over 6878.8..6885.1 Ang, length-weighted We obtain 29.5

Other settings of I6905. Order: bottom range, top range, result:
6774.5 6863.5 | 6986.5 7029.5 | 1.26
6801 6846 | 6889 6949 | 1.24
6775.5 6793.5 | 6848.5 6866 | 1.14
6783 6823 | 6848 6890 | 1.11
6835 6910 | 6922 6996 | 1.06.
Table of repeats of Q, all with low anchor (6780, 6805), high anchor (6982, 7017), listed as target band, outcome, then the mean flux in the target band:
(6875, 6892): -0.02 mag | 30.1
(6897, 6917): -0.12 mag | 33.7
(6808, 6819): -0.03 mag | 28.5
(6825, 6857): 0.06 mag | 26.8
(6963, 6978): 0.06 mag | 30.2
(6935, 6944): 0.01 mag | 31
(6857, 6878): -0.05 mag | 30.5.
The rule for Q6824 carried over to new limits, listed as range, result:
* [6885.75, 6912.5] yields 33.2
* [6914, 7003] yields 31.9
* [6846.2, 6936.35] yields 31.6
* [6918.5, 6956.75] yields 32.7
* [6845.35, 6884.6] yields 30.8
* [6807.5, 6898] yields 29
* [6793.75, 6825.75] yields 28.9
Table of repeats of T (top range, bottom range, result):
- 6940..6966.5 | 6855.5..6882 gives 1.07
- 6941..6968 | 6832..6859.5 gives 1.16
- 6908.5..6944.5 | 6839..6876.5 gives 1.05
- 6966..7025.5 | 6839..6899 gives 1.06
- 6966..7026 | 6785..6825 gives 1.14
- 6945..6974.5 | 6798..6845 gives 1.21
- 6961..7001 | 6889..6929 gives 0.95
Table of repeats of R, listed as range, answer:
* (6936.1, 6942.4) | 31.2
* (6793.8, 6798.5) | 29.1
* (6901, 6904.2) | 36.3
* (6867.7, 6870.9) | 29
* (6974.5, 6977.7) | 31.9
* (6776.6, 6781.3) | 31.5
